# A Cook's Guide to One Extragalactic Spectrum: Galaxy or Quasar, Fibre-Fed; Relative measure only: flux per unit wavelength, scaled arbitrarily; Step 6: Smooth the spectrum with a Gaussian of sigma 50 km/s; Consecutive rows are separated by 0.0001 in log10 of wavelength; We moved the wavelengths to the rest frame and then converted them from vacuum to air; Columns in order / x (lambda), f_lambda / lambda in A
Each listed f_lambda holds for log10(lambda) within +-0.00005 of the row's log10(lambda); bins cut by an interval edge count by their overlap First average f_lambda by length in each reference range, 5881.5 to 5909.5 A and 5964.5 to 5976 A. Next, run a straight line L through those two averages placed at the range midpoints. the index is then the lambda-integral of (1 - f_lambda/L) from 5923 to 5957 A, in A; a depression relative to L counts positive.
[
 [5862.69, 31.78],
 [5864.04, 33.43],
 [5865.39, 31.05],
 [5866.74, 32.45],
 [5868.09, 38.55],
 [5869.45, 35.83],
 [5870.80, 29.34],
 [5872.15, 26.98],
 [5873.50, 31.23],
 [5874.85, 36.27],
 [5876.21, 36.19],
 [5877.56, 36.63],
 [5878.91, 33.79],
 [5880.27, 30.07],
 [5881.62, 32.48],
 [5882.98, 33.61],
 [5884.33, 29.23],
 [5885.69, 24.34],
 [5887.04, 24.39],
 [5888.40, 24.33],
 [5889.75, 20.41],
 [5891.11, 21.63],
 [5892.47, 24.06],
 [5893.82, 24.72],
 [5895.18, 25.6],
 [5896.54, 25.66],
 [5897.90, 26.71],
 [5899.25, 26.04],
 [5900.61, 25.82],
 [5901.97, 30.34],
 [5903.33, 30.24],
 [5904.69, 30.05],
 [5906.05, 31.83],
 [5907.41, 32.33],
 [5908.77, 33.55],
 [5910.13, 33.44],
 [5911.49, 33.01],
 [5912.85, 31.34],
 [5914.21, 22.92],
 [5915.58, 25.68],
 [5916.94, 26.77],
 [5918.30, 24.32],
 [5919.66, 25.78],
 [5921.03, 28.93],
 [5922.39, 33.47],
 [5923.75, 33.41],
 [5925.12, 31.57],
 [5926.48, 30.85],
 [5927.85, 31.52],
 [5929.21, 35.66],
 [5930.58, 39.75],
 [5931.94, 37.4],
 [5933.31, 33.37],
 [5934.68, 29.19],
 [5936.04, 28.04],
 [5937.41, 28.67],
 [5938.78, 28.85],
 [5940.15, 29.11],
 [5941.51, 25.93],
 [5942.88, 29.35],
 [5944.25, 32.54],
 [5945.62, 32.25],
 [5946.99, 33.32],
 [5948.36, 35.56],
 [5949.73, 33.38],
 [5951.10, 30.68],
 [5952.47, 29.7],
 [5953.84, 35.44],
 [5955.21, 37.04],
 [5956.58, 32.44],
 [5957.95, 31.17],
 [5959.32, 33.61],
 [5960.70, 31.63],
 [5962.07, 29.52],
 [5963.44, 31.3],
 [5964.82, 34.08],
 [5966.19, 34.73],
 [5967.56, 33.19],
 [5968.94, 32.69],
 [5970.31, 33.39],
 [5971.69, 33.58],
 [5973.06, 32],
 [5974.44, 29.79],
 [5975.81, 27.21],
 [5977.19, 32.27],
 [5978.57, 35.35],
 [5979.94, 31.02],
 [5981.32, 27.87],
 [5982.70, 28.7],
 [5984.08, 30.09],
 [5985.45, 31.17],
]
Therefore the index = -2.00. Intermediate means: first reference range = 27.4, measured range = 32.2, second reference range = 32.5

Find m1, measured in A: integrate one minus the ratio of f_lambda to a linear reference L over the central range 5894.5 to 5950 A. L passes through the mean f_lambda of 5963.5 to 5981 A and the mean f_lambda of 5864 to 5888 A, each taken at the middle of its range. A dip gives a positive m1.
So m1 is 3.0 A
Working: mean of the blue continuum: 31.9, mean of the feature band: 30.3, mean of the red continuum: 32.3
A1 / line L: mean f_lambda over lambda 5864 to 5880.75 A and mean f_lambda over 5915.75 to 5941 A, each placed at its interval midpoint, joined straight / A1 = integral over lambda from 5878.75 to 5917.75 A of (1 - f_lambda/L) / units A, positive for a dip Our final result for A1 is 5.0 A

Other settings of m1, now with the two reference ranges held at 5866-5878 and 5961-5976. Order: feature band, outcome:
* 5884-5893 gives 2.6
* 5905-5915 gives 0.6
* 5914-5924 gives 1.6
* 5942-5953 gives 0.1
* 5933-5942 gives 1.0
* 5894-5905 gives 1.9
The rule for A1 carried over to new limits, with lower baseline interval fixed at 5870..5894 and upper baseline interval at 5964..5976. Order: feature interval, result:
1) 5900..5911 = -0.4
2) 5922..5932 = -1.1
